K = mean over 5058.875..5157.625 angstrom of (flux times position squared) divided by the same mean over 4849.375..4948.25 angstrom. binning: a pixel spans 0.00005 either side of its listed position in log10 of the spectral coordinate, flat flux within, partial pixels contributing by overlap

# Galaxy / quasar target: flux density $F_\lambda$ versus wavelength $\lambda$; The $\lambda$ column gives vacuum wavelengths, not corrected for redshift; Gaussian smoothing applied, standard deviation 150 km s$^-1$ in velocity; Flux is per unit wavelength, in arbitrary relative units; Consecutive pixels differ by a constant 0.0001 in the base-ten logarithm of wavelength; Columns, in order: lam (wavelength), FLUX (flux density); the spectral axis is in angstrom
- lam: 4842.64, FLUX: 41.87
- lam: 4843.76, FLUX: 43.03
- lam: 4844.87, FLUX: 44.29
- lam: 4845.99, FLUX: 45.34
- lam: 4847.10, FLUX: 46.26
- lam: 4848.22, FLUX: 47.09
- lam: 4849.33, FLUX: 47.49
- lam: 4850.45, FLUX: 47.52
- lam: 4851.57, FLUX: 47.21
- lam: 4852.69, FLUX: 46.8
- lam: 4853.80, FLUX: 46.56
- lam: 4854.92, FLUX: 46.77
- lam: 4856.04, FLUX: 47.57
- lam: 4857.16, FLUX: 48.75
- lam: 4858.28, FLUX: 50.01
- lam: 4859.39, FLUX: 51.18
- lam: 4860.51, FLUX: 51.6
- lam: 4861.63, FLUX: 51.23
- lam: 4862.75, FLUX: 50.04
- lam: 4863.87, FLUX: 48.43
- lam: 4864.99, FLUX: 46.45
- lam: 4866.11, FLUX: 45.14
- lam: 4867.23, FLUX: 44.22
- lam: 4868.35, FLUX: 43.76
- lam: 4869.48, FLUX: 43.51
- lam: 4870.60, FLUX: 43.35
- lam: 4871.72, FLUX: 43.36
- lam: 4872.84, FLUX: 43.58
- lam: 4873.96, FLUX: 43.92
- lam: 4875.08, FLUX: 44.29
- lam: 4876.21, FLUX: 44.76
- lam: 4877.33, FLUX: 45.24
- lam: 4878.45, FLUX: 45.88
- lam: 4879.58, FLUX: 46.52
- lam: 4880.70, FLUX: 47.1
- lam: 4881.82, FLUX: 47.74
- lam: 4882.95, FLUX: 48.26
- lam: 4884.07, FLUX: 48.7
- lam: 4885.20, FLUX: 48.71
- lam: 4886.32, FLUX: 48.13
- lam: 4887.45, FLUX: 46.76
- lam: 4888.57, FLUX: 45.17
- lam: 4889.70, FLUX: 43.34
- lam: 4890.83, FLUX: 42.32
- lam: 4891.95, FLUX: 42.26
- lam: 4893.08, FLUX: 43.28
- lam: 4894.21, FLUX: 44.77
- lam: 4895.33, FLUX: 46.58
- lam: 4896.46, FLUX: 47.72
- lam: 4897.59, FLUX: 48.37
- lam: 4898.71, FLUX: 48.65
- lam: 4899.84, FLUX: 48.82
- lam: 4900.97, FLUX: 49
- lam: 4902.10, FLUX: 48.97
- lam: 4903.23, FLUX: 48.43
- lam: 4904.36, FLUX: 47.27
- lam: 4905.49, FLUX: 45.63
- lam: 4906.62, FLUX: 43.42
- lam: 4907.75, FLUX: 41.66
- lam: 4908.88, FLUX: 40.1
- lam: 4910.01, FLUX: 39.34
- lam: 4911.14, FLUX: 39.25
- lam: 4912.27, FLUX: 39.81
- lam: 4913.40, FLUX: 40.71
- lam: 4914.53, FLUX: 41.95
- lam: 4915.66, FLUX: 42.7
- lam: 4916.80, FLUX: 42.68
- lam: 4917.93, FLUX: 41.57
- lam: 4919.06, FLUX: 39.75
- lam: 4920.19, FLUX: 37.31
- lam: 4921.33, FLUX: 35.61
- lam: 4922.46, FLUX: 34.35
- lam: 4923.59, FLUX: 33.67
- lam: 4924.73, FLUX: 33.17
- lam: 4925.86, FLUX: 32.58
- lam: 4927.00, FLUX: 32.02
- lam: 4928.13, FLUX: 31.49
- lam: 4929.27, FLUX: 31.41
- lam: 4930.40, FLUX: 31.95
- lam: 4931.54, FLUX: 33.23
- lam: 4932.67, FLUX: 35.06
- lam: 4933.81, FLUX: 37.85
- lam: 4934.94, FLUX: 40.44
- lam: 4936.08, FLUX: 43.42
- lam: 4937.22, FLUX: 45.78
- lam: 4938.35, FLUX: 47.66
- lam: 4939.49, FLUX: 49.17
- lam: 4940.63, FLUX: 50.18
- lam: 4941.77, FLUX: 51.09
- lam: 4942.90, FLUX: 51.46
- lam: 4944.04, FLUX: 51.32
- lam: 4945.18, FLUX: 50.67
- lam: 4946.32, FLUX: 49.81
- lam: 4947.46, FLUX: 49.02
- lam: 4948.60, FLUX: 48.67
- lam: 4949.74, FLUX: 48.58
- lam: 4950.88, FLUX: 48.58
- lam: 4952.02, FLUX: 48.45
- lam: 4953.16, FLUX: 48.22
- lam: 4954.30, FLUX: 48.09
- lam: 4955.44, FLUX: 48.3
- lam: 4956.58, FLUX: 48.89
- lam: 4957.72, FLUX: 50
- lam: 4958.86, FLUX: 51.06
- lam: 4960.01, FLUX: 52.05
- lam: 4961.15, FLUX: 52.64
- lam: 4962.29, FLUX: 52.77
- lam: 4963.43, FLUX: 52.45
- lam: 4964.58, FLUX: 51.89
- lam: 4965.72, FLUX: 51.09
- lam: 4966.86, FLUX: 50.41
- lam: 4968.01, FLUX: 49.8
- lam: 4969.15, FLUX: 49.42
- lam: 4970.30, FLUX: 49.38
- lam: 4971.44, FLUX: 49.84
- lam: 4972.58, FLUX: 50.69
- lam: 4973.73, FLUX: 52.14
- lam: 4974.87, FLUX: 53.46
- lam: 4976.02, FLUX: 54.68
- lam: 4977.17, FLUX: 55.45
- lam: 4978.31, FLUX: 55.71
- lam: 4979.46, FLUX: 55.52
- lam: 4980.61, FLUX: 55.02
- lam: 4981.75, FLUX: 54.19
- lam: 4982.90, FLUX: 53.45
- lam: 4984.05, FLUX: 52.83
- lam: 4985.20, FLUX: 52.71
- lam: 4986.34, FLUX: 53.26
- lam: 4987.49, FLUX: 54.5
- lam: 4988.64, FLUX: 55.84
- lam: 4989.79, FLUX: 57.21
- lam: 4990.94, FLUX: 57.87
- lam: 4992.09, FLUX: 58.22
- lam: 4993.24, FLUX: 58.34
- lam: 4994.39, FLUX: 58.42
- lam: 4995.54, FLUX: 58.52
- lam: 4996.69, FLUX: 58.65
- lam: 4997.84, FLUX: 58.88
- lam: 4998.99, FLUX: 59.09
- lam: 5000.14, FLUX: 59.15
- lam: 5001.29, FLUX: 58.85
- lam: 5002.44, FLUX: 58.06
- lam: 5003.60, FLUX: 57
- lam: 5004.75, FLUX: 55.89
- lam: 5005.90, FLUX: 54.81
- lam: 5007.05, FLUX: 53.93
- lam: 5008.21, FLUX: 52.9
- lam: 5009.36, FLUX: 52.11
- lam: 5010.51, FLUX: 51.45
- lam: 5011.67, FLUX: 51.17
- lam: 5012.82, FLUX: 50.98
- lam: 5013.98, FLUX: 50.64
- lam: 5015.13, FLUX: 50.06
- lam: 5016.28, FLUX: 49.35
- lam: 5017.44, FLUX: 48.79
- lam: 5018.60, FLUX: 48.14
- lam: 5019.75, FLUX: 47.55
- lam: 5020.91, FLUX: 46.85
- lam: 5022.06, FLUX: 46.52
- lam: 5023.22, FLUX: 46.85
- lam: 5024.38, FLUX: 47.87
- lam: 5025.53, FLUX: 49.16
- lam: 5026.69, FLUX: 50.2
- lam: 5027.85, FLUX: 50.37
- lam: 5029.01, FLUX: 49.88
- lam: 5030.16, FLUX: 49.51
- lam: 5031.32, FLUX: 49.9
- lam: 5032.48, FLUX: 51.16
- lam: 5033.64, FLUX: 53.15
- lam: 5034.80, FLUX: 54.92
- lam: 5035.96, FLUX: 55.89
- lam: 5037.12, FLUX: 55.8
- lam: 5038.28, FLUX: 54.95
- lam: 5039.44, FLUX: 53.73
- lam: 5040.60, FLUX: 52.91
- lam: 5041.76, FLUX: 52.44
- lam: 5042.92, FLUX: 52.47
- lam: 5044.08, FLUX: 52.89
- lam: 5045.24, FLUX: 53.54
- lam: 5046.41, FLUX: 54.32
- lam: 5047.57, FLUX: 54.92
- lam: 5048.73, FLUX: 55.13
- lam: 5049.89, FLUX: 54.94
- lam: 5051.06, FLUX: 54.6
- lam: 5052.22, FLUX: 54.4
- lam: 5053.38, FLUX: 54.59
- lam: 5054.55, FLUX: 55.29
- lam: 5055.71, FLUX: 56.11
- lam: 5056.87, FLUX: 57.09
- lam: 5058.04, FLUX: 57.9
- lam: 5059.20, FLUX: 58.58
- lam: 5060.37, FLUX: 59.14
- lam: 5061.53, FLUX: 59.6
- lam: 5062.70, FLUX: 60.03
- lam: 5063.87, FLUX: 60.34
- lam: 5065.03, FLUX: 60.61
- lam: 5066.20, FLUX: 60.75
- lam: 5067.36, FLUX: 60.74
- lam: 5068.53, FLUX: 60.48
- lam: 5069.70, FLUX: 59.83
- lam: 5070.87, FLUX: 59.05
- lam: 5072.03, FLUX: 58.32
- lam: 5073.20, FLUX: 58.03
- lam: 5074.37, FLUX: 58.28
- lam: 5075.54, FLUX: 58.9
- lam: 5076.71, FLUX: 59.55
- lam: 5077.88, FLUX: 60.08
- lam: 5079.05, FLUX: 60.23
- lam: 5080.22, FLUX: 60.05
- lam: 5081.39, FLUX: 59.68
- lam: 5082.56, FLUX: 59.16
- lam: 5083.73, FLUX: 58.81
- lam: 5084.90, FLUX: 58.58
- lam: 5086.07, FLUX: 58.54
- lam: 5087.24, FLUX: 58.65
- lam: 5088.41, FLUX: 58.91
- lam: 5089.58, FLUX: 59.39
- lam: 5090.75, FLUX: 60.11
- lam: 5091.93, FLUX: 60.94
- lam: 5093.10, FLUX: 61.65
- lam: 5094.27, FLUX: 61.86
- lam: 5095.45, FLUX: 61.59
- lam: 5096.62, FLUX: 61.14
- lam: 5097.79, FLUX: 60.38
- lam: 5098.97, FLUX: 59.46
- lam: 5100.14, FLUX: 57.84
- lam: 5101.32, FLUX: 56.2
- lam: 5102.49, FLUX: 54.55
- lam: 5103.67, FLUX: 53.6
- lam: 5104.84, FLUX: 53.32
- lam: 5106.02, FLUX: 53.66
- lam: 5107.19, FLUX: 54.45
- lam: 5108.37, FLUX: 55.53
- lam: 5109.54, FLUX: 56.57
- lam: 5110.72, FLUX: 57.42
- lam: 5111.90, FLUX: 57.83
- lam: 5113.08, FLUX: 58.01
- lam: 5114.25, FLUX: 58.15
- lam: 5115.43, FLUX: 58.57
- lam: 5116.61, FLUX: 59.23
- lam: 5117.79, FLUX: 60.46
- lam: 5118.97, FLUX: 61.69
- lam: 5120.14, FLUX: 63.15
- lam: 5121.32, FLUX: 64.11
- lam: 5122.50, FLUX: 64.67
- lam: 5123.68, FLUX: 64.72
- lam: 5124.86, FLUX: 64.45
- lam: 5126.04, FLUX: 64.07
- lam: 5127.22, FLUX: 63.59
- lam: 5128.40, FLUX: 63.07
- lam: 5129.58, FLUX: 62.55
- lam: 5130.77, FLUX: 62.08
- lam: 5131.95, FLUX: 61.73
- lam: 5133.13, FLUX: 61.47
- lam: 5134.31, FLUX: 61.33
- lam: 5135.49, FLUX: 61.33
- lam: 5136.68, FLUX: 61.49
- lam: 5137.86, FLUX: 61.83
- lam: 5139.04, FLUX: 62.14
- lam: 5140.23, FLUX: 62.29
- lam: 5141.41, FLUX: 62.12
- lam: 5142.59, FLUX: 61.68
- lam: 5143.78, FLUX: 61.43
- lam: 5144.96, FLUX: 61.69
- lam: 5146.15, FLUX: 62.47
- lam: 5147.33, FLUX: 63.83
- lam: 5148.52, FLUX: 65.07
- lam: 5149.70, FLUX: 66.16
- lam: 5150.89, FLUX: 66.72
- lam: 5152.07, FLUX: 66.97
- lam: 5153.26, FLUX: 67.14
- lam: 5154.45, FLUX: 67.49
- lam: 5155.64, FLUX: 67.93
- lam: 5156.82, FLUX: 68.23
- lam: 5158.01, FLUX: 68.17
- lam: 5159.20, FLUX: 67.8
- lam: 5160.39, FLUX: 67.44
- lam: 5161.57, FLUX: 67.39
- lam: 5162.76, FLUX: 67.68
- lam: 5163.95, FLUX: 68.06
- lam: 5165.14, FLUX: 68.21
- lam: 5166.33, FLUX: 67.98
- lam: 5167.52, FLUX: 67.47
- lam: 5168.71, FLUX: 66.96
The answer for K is 1.49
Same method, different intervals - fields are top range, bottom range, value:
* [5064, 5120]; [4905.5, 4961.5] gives 1.46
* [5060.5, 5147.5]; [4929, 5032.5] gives 1.24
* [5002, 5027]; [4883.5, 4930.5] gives 1.27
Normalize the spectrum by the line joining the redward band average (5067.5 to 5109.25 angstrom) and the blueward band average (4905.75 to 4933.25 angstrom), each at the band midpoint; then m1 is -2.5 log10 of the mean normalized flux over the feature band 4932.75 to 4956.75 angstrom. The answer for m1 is -0.17 mag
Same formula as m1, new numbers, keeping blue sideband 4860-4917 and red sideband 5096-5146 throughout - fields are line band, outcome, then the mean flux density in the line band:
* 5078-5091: -0.03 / 59.3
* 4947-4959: 0.01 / 48.8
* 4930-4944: 0.12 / 43.6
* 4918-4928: 0.33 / 35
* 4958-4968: -0.03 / 51.6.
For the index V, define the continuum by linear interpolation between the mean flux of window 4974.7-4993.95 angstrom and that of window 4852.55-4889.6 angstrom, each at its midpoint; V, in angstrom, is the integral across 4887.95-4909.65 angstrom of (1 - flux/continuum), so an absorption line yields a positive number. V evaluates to 1.47 angstrom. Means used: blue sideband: 46.7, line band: 45.5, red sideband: 55.2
